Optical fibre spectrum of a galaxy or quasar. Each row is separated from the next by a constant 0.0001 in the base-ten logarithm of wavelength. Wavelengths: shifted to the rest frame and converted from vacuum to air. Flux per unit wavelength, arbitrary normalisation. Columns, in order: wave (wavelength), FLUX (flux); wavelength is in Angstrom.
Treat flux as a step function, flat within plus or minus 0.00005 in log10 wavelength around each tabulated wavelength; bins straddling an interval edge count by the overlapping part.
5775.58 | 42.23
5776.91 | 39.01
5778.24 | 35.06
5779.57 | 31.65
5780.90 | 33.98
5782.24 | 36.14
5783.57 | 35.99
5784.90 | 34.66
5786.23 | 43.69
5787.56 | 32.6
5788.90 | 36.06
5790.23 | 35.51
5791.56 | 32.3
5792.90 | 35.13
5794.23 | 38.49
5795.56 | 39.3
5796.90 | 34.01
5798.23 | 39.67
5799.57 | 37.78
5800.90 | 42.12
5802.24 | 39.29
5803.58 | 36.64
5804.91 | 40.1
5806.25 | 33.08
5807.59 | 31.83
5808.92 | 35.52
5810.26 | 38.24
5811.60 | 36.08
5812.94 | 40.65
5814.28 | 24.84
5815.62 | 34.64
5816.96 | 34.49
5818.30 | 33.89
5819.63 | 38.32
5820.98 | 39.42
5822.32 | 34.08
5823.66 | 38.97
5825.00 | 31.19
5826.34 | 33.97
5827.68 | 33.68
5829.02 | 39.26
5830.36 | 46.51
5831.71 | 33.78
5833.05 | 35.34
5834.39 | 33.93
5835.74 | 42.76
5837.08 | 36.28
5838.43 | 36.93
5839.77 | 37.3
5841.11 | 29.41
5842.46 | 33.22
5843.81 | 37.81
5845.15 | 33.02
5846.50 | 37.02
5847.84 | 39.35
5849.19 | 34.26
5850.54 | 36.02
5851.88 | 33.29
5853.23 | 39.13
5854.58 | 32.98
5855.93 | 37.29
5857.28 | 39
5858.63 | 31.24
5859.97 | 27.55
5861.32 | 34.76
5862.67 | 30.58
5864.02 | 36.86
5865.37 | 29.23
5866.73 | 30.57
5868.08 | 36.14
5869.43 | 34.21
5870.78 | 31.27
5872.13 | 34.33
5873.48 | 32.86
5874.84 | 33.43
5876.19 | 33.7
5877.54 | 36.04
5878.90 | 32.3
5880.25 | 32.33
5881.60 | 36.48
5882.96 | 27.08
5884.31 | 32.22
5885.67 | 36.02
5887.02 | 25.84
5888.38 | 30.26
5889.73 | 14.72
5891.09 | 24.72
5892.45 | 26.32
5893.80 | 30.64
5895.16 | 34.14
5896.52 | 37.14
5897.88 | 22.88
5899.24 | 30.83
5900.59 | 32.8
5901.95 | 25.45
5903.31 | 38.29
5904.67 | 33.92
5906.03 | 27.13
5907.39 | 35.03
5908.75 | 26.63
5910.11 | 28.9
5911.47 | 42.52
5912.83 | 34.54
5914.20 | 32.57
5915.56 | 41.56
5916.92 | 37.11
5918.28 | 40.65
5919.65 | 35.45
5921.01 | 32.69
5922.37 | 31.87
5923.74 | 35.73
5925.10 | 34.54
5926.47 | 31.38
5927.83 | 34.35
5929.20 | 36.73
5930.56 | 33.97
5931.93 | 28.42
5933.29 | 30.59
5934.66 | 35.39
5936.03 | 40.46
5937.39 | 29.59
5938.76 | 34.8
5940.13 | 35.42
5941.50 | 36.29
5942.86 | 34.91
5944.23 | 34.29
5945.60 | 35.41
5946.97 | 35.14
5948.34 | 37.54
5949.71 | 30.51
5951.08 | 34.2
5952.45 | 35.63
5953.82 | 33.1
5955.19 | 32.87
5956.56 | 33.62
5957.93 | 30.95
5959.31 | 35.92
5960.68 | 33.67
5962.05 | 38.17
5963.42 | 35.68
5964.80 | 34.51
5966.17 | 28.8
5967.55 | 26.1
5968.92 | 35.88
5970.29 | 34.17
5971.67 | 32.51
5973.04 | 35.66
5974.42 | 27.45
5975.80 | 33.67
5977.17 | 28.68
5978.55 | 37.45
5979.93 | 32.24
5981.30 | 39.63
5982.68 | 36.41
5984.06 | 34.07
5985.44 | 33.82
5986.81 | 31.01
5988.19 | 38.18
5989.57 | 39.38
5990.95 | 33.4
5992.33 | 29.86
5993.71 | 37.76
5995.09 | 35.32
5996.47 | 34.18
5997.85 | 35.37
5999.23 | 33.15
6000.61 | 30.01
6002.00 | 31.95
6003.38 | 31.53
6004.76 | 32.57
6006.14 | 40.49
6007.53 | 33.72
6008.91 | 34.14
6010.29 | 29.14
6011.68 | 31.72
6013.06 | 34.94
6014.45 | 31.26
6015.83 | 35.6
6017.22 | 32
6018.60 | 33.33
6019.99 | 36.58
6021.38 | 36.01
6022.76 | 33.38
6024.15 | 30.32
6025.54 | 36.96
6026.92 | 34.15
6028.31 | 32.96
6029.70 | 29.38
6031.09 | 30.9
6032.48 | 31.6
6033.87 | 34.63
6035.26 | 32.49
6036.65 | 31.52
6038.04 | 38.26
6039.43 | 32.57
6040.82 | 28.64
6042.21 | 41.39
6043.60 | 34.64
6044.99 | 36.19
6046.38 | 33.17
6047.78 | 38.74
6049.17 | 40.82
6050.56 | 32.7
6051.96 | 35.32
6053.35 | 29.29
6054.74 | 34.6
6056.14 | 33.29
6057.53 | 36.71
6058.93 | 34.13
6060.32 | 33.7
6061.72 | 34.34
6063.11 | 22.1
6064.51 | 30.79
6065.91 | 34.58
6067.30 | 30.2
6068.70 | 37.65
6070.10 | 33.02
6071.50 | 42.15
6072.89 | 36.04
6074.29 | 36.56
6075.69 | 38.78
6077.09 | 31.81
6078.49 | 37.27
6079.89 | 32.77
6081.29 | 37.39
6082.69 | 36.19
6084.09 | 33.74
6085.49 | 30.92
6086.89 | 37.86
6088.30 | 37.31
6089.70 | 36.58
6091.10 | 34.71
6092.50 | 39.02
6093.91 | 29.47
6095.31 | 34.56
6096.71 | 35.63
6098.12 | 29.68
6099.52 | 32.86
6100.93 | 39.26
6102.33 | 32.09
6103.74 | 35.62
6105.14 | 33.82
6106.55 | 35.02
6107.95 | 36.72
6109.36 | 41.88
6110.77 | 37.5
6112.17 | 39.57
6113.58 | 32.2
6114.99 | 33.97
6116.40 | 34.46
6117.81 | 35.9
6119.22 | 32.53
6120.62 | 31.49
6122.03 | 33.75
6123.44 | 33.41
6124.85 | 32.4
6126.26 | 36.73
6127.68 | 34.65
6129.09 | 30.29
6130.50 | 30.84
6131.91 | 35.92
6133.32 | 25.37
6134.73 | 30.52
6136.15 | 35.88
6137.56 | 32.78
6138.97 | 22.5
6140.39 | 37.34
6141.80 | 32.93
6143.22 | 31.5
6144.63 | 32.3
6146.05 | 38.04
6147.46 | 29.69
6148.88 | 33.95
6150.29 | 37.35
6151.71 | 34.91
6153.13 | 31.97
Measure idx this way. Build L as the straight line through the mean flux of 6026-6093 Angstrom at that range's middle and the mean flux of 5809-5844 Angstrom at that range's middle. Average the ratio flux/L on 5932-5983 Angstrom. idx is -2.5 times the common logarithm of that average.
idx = 0.04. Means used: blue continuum 35.9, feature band 33.9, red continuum 34.5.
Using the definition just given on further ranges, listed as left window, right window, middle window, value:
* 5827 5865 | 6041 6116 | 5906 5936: 0.035 mag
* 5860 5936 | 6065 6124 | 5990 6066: 0.020 mag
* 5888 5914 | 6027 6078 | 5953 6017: -0.041 mag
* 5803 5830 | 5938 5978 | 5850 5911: 0.093 mag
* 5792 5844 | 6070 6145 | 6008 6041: 0.059 mag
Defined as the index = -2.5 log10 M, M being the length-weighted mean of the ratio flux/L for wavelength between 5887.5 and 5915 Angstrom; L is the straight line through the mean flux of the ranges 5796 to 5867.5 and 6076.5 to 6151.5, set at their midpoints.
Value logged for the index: 0.16 mag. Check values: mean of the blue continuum 35.6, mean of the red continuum 34.1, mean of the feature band 30.5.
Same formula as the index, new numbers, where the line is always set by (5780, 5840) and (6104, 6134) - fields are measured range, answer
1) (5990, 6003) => 0.05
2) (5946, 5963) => 0.03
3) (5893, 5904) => 0.14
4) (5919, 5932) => 0.06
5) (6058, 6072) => 0.05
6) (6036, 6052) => -0.02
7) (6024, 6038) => 0.06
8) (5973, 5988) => 0.05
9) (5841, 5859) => 0.02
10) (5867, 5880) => 0.07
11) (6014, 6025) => 0.04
